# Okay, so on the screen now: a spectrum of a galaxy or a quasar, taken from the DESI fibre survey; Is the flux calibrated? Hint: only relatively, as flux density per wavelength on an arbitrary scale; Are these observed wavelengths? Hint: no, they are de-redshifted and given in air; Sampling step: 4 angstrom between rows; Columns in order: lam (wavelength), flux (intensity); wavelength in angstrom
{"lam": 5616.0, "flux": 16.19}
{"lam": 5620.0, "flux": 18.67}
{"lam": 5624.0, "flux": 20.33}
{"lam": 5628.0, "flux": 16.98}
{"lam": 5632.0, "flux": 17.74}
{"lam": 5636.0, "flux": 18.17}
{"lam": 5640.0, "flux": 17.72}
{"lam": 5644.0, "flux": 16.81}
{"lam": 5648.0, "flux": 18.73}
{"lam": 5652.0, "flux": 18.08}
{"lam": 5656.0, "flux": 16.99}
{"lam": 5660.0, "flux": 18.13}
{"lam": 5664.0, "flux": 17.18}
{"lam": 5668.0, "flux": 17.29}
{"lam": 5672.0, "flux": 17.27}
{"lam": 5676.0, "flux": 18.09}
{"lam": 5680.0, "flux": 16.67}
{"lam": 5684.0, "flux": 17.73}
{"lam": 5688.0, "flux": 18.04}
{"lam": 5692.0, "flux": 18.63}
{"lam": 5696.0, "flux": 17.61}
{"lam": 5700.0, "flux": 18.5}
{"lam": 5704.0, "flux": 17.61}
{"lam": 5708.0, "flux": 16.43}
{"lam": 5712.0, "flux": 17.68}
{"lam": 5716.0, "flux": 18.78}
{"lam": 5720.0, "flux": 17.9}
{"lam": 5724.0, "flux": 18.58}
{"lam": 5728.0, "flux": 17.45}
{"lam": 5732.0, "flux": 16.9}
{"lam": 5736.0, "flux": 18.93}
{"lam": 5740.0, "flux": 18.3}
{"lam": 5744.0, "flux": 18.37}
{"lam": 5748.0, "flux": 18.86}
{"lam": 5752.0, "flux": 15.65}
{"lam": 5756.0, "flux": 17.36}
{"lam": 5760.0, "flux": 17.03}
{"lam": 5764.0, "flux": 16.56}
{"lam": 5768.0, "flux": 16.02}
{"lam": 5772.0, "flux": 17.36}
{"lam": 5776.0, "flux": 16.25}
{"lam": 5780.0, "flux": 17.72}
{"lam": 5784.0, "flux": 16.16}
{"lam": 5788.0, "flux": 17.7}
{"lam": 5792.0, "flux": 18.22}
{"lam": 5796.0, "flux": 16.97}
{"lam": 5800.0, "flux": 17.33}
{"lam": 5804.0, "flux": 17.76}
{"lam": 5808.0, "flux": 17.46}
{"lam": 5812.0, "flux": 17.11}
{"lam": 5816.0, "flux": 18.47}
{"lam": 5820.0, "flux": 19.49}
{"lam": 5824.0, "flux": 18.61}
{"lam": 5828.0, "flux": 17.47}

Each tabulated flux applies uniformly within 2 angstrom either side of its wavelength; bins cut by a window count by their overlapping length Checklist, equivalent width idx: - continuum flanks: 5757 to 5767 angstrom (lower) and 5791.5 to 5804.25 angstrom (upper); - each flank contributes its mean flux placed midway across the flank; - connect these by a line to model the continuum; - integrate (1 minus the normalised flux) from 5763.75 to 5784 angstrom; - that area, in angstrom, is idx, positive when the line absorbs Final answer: 0.3 angstrom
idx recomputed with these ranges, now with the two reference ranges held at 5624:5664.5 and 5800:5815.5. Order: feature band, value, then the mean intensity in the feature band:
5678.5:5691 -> 0.1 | 17.6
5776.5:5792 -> 0.3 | 17.2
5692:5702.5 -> -0.3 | 18.1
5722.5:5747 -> -0.6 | 18.1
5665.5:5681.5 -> 0.4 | 17.3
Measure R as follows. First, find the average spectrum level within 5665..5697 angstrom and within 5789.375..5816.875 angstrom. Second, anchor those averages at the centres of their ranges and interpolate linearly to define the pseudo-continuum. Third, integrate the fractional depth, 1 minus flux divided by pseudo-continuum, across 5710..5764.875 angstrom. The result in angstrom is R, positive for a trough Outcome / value -0.4 angstrom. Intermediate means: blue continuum 17.7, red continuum 17.6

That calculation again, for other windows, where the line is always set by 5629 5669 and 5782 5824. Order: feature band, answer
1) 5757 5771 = 0.8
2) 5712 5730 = -0.4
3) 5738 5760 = 0.1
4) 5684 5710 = -0.2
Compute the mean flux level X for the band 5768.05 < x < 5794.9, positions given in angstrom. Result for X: 17.1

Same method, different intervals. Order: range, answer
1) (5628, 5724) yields 17.7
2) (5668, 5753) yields 17.8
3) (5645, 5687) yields 17.6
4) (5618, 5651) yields 18.1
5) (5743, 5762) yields 17.4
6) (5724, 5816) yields 17.4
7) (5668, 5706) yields 17.8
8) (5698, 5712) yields 17.5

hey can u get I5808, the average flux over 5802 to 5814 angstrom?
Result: 17.4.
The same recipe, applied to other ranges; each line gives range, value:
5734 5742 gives 18.6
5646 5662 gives 18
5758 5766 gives 16.8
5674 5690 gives 17.6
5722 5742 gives 18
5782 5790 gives 16.9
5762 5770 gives 16.3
